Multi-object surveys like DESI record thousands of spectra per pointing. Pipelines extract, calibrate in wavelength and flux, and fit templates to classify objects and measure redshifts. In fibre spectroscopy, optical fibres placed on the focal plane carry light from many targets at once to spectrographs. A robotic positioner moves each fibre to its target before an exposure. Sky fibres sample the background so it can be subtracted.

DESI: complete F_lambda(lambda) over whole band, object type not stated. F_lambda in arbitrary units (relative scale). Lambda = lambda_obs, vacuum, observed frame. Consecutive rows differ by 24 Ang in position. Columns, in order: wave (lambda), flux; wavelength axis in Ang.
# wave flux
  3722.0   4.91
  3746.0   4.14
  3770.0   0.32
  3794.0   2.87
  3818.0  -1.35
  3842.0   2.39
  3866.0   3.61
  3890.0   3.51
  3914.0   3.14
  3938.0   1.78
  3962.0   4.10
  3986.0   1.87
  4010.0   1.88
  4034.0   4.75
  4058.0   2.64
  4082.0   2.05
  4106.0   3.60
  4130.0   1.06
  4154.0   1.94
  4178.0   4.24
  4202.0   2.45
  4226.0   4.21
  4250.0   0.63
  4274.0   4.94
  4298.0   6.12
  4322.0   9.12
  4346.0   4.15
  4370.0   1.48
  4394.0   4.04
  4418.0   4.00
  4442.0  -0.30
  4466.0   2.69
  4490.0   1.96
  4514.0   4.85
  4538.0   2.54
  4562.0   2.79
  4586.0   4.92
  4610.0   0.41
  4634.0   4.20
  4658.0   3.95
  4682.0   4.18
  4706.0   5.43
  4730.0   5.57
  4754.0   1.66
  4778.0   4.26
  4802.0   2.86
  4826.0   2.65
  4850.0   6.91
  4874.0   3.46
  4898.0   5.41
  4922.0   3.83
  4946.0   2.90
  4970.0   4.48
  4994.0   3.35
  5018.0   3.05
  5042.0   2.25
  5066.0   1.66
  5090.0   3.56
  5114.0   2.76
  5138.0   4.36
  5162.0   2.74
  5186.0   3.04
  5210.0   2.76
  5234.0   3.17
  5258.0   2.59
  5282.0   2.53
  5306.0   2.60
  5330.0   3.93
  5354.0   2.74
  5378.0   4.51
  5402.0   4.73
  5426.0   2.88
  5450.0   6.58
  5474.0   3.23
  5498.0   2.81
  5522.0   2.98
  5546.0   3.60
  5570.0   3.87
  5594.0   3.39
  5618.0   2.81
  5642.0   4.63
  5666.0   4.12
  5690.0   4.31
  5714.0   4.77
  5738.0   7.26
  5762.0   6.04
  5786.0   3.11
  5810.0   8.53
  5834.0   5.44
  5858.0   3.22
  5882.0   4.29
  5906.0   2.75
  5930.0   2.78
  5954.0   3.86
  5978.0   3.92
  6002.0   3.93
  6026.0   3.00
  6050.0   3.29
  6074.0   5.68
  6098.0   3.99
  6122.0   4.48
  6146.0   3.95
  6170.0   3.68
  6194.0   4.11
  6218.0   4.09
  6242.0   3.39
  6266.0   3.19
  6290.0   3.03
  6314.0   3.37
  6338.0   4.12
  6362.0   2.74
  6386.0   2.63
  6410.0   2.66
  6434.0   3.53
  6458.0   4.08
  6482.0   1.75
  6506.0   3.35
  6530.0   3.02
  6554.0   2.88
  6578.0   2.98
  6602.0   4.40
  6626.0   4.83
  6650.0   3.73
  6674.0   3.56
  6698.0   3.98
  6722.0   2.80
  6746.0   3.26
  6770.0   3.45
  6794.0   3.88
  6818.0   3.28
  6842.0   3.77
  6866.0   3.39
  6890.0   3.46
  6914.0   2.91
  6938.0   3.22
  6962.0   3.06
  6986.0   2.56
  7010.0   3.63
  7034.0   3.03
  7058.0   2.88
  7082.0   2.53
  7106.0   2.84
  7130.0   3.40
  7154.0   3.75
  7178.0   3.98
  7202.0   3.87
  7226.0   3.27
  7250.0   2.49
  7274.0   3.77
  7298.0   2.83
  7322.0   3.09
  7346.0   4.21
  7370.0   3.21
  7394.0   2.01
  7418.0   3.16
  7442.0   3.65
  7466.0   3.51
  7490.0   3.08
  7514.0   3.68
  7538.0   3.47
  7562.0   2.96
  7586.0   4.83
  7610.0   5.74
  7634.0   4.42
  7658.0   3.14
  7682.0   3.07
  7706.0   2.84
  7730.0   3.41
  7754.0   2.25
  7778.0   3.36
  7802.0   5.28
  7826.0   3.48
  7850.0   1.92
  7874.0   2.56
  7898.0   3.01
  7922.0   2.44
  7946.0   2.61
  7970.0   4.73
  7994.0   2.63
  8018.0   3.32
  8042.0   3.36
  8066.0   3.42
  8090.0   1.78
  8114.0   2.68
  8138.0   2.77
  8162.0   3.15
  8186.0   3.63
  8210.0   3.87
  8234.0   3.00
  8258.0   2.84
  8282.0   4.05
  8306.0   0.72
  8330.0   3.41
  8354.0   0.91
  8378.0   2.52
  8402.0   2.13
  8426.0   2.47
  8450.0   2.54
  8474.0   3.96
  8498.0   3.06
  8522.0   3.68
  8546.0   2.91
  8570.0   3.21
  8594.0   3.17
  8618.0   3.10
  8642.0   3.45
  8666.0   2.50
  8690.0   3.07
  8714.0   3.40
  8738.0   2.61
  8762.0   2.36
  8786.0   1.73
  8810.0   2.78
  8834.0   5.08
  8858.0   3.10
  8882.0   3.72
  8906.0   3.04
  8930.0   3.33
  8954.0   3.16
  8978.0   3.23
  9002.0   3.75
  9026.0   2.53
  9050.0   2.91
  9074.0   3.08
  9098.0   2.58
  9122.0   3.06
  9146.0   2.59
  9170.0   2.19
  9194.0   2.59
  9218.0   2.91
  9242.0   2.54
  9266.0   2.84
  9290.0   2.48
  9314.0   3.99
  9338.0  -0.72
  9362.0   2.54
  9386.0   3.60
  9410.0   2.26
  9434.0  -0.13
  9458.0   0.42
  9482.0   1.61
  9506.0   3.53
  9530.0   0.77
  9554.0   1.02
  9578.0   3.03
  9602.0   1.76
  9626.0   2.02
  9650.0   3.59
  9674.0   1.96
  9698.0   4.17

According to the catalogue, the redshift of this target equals 0.159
